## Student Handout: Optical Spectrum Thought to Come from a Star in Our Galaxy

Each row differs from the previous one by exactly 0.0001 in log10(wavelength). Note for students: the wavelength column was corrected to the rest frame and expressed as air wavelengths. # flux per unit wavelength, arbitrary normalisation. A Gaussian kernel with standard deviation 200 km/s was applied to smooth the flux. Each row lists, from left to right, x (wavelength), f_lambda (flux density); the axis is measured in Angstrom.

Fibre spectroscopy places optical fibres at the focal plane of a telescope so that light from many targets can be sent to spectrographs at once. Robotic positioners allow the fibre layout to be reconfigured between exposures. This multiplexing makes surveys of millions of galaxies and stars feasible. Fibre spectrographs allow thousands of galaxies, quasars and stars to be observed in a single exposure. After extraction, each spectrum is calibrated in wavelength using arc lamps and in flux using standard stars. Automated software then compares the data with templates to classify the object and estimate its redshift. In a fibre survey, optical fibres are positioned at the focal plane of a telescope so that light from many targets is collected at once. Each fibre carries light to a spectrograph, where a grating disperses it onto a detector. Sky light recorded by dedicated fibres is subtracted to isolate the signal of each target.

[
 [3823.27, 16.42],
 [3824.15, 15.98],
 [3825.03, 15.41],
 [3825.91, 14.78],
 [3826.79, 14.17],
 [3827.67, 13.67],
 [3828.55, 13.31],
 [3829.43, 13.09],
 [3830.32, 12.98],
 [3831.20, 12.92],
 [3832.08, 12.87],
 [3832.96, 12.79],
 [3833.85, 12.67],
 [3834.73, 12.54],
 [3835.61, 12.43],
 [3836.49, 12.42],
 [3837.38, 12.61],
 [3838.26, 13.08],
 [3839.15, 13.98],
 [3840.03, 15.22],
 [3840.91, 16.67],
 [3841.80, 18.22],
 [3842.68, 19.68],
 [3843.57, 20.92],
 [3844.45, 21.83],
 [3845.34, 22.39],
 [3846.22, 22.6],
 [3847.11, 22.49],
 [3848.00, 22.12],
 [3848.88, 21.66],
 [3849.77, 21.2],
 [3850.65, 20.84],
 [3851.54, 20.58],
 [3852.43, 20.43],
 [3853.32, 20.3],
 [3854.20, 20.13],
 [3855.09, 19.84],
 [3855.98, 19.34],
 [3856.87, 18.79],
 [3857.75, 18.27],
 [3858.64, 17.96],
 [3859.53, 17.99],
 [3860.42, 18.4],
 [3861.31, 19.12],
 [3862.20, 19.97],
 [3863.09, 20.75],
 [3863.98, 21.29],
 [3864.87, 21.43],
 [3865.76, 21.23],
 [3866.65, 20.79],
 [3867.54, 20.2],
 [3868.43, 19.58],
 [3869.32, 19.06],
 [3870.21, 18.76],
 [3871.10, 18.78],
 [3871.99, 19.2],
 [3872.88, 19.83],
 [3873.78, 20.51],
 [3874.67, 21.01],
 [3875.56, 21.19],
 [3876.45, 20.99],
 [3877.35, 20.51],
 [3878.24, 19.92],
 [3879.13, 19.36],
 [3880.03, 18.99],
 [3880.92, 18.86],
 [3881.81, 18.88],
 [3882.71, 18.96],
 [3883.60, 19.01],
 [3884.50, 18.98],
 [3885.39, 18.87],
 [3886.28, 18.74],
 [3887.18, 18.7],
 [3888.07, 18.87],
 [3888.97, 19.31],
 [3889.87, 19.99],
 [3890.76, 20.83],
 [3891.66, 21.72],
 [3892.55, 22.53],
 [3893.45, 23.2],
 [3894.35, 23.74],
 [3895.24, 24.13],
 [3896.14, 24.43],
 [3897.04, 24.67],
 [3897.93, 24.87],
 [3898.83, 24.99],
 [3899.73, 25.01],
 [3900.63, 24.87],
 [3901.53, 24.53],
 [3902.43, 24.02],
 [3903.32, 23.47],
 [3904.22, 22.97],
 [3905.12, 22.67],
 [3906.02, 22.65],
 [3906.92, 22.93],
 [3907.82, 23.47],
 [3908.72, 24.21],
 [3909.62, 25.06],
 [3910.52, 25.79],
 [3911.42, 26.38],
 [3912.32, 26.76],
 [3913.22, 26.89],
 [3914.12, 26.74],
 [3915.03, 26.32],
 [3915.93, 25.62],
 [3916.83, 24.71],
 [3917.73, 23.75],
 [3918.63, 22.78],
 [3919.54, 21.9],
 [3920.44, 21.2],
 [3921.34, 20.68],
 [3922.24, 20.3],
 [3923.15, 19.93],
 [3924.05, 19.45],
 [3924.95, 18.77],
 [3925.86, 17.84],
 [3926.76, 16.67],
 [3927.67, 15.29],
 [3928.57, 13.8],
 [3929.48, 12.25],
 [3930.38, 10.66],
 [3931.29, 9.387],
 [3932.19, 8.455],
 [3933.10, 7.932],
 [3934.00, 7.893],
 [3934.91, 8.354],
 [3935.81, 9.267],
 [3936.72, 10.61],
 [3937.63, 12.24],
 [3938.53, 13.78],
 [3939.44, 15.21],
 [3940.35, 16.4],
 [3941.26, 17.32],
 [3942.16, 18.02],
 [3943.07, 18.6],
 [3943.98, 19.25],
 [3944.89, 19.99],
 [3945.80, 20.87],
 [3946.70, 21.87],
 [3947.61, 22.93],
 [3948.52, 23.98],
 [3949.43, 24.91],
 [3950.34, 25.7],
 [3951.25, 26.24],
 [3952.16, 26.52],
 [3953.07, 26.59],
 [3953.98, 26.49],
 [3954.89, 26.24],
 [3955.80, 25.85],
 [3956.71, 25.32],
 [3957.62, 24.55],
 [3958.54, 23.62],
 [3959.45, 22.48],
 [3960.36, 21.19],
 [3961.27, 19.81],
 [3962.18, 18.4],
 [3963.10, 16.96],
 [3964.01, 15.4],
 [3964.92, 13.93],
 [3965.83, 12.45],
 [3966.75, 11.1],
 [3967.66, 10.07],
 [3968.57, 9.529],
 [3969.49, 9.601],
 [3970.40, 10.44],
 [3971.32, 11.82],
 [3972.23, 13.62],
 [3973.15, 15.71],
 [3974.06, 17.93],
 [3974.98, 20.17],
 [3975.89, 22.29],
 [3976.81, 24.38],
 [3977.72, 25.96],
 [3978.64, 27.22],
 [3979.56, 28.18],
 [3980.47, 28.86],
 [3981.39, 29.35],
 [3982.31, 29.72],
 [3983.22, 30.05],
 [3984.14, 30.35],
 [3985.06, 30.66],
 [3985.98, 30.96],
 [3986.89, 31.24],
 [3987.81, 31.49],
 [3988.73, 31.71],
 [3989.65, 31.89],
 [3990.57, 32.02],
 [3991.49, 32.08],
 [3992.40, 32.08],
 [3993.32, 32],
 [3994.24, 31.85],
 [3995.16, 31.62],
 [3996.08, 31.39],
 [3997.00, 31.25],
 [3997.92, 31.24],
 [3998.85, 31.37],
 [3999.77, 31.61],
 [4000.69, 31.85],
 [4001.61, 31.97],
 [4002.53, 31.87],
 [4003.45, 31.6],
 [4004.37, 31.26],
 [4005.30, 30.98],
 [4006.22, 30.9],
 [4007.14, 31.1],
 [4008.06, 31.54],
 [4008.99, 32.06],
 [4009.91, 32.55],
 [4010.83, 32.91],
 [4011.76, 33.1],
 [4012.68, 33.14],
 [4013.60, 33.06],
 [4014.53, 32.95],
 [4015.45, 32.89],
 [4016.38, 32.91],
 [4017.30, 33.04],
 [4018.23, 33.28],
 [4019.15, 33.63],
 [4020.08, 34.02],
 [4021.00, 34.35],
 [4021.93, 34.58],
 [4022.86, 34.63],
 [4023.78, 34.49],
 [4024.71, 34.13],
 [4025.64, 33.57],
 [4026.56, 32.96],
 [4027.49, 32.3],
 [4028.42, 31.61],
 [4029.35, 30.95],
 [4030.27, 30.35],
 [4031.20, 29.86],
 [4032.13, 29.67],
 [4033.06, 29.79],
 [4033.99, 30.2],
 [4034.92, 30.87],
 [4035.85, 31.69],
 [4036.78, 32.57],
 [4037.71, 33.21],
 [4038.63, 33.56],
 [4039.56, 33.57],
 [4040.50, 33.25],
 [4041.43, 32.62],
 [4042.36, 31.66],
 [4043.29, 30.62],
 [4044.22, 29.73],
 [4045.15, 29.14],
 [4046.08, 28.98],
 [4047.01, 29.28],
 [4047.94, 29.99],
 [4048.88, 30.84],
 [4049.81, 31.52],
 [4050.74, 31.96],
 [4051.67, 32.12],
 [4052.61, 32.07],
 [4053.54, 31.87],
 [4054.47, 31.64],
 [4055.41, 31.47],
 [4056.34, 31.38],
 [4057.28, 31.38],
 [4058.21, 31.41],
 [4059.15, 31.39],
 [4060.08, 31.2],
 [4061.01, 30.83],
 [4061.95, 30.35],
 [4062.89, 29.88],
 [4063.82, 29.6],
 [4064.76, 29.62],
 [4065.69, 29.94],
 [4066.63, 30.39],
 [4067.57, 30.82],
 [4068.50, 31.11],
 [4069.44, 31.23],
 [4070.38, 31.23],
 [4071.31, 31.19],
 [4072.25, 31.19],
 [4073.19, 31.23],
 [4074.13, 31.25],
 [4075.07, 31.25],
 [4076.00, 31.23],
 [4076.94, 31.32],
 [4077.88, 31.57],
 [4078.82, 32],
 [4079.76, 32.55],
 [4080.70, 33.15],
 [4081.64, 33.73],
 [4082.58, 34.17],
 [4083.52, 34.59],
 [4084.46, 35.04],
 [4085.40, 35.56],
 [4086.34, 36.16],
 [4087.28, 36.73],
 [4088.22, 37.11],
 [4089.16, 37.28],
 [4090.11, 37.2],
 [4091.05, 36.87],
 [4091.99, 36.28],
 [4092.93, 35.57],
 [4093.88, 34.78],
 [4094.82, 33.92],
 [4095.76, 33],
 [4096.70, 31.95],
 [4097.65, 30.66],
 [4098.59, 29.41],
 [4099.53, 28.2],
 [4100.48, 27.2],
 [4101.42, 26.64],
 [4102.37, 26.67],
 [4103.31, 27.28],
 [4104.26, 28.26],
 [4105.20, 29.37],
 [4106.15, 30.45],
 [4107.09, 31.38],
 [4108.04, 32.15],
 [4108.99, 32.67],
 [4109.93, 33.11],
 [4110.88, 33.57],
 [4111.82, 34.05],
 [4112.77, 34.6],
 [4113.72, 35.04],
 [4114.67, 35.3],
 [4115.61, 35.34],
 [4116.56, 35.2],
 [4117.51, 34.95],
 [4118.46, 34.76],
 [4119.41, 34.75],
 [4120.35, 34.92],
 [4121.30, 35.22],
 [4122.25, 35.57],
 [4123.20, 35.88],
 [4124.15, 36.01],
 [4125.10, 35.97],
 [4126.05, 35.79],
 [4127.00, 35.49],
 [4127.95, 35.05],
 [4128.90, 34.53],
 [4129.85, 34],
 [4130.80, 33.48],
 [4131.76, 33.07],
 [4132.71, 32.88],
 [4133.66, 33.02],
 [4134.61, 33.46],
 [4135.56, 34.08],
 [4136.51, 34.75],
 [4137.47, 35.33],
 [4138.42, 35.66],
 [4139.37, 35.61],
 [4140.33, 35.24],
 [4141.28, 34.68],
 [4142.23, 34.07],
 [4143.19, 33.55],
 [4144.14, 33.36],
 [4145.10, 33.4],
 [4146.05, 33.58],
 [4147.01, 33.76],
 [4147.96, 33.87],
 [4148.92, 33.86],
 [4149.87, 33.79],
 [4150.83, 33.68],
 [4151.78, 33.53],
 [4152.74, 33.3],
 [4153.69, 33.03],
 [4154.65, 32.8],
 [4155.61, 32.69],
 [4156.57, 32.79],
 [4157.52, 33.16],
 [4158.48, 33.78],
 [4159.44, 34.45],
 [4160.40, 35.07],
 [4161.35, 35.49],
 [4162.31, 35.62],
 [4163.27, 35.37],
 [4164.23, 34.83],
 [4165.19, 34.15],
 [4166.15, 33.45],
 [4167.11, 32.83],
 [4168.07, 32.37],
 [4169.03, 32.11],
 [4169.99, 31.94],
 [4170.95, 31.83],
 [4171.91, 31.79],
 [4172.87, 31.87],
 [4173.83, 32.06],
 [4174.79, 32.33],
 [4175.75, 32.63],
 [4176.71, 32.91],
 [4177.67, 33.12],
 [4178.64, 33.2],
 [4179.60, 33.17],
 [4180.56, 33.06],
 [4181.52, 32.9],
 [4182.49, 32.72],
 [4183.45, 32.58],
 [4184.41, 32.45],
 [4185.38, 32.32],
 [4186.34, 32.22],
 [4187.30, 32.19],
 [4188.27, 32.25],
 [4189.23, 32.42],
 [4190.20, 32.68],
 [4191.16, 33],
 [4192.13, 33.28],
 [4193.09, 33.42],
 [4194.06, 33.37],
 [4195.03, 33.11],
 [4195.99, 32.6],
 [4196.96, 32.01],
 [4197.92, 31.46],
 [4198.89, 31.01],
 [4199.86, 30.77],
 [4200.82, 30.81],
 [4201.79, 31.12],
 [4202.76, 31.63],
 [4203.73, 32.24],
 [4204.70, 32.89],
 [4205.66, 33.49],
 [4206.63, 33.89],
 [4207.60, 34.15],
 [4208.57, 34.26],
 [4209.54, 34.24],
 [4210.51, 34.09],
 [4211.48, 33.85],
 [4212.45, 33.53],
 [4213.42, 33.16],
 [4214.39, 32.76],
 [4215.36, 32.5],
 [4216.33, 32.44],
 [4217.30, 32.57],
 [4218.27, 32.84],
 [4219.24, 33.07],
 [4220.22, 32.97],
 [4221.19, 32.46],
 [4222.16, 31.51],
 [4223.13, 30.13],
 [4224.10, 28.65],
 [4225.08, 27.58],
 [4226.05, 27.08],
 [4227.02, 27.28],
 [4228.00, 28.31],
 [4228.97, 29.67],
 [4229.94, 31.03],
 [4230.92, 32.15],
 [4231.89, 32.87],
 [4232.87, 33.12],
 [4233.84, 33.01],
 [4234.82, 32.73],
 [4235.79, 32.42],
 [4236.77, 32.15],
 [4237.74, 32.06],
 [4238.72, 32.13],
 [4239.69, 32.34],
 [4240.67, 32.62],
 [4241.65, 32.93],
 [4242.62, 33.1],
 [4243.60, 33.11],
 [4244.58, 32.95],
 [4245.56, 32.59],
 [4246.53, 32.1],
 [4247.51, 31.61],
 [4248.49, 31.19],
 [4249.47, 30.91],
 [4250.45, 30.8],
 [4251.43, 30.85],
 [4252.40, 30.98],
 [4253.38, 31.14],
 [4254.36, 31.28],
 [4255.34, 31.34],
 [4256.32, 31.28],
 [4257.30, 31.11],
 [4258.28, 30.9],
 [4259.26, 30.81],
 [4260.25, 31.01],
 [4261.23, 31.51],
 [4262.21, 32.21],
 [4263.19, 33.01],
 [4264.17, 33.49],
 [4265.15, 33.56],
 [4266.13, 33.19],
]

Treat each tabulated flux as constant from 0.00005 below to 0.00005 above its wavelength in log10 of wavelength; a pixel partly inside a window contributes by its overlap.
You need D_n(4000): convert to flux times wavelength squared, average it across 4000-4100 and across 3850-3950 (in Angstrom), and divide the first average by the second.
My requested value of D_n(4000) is 1.74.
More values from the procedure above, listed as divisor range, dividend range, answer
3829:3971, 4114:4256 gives 1.96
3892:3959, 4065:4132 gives 1.73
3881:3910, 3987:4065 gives 1.53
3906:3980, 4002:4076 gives 1.72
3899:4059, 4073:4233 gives 1.40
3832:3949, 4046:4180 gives 1.89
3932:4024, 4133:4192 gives 1.46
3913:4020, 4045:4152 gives 1.48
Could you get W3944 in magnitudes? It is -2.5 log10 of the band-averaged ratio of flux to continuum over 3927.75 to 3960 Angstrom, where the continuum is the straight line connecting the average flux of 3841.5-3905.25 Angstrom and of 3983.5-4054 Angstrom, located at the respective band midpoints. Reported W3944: 0.39 mag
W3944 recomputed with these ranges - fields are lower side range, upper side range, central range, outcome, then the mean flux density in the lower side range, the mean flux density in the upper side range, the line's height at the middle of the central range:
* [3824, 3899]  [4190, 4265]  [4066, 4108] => -0.19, 18.9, 32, 27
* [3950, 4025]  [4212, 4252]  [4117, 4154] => -0.15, 27.2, 31.7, 29.9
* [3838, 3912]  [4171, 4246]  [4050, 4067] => -0.15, 20.9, 32.2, 27.1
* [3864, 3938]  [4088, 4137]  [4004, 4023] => -0.20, 20.1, 33.4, 27.2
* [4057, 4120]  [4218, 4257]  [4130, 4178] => -0.05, 32.4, 31.5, 32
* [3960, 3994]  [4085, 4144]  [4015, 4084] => -0.12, 22.8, 33.7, 28.6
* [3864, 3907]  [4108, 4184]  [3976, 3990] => -0.13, 21.2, 33.9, 26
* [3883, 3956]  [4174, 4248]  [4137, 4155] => -0.15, 20.6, 32.3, 29.6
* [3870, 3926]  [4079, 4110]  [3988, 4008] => -0.15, 22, 32.7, 27.4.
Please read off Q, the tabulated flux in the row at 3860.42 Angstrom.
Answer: 18.4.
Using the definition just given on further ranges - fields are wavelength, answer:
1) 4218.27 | 32.84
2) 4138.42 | 35.66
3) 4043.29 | 30.62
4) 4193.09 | 33.42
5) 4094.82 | 33.92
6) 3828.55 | 13.31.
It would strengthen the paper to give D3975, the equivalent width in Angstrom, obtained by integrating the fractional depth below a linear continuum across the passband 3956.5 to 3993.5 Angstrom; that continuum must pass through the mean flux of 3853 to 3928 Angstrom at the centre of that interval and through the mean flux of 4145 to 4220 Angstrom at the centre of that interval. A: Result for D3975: 3.0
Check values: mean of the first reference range 21.3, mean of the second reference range 33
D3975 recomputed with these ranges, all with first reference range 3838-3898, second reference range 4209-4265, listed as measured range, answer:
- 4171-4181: -0.9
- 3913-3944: 7.0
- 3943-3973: 4.4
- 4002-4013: -3.3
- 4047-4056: -1.9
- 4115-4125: -2.6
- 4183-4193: -0.8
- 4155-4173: -2.4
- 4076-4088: -3.1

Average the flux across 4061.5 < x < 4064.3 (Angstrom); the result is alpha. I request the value 29.9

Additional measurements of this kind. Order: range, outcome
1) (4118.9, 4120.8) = 35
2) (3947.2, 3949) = 23.5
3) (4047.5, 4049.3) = 30.3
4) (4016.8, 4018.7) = 33.3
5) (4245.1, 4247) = 32.5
